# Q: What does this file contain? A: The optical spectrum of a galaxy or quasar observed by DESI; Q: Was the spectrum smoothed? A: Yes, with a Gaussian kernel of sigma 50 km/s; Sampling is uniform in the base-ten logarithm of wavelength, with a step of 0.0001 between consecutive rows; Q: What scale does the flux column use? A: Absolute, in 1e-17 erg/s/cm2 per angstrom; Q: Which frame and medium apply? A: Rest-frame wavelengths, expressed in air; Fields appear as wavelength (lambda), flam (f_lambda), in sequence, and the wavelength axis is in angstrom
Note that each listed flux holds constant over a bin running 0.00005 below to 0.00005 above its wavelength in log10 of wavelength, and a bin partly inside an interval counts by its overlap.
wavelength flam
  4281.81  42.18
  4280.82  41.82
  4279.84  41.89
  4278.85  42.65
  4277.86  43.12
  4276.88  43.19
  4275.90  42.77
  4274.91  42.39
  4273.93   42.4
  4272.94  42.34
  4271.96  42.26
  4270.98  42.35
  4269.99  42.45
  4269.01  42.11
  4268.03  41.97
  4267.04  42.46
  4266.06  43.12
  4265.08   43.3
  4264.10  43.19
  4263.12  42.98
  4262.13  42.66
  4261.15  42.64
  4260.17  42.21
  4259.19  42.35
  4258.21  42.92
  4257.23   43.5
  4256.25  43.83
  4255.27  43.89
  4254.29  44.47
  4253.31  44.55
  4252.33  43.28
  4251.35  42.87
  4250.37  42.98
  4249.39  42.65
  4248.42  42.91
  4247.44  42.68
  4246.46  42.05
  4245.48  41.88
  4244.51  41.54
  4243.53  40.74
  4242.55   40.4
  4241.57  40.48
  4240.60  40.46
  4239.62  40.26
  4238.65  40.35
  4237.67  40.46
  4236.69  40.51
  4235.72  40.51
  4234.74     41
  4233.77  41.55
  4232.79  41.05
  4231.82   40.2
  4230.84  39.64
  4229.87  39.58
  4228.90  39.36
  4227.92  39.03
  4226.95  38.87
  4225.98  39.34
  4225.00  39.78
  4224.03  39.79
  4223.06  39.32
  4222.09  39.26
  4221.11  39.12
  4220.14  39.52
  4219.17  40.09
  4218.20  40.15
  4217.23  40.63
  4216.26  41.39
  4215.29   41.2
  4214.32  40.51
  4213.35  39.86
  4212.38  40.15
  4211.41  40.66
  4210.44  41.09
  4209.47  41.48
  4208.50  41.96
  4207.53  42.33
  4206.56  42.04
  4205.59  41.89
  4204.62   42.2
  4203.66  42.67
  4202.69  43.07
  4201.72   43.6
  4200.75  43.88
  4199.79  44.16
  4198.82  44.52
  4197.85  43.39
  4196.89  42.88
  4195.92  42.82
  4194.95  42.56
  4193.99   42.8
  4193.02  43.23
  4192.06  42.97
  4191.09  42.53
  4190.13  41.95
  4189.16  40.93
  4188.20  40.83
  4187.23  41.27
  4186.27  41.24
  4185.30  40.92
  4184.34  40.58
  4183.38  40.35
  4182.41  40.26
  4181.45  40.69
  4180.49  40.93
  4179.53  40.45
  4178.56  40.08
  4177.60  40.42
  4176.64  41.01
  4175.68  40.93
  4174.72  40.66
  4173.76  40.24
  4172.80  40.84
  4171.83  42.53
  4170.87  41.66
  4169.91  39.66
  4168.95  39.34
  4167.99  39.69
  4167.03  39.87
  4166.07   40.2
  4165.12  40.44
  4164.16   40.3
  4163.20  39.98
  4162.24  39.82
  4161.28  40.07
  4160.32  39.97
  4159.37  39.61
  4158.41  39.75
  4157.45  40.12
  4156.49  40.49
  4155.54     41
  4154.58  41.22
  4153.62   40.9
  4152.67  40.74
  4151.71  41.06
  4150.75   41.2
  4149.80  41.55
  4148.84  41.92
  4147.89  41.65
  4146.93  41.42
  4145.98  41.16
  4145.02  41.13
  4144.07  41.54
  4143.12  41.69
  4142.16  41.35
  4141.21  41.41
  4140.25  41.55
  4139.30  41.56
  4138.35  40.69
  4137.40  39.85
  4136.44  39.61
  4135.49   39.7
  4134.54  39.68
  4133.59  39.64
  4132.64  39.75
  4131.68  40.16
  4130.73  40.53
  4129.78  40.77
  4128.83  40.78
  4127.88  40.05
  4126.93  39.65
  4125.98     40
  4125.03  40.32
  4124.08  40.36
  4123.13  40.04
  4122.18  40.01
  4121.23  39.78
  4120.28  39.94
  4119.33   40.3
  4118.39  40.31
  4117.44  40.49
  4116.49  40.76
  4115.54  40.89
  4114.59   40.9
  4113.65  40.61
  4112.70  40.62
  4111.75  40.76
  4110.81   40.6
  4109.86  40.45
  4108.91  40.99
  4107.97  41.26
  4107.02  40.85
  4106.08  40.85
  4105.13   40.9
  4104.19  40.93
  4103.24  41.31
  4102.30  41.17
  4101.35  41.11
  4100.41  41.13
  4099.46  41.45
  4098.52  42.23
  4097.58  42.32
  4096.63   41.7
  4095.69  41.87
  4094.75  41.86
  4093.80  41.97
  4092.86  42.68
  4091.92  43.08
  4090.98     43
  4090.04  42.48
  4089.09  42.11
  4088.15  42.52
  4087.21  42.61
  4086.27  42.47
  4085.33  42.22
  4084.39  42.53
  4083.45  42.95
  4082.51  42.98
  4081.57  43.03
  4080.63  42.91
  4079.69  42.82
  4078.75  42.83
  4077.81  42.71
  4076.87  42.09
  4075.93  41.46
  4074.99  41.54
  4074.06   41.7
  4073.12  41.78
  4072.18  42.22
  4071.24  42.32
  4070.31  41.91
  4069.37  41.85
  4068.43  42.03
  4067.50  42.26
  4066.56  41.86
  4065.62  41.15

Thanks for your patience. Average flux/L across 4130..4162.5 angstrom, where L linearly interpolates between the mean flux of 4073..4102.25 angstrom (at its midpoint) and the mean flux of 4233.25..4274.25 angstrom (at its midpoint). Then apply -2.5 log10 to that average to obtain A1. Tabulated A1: 0.04 mag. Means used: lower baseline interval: 42.2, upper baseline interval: 42.2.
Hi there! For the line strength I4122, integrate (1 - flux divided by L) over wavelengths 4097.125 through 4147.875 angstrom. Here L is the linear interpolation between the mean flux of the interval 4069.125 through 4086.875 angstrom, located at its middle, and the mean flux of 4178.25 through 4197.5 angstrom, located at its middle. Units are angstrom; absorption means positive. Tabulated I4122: 1.58 angstrom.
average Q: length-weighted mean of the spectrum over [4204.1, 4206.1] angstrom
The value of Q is 42.2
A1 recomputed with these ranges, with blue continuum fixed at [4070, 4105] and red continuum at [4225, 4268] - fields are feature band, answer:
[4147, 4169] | 0.04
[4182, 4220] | 0.00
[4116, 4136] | 0.05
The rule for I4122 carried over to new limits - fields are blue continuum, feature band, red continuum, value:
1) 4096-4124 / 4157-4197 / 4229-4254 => 0.2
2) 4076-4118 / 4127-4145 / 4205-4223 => 0.4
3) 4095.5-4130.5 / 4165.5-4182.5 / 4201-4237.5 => 0.1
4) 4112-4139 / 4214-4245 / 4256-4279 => 1.4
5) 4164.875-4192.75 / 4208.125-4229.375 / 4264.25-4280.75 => 0.7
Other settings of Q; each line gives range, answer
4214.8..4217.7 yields 41.1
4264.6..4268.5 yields 42.7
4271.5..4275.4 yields 42.4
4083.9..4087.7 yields 42.5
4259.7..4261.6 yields 42.4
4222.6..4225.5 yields 39.6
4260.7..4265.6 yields 42.9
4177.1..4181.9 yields 40.5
